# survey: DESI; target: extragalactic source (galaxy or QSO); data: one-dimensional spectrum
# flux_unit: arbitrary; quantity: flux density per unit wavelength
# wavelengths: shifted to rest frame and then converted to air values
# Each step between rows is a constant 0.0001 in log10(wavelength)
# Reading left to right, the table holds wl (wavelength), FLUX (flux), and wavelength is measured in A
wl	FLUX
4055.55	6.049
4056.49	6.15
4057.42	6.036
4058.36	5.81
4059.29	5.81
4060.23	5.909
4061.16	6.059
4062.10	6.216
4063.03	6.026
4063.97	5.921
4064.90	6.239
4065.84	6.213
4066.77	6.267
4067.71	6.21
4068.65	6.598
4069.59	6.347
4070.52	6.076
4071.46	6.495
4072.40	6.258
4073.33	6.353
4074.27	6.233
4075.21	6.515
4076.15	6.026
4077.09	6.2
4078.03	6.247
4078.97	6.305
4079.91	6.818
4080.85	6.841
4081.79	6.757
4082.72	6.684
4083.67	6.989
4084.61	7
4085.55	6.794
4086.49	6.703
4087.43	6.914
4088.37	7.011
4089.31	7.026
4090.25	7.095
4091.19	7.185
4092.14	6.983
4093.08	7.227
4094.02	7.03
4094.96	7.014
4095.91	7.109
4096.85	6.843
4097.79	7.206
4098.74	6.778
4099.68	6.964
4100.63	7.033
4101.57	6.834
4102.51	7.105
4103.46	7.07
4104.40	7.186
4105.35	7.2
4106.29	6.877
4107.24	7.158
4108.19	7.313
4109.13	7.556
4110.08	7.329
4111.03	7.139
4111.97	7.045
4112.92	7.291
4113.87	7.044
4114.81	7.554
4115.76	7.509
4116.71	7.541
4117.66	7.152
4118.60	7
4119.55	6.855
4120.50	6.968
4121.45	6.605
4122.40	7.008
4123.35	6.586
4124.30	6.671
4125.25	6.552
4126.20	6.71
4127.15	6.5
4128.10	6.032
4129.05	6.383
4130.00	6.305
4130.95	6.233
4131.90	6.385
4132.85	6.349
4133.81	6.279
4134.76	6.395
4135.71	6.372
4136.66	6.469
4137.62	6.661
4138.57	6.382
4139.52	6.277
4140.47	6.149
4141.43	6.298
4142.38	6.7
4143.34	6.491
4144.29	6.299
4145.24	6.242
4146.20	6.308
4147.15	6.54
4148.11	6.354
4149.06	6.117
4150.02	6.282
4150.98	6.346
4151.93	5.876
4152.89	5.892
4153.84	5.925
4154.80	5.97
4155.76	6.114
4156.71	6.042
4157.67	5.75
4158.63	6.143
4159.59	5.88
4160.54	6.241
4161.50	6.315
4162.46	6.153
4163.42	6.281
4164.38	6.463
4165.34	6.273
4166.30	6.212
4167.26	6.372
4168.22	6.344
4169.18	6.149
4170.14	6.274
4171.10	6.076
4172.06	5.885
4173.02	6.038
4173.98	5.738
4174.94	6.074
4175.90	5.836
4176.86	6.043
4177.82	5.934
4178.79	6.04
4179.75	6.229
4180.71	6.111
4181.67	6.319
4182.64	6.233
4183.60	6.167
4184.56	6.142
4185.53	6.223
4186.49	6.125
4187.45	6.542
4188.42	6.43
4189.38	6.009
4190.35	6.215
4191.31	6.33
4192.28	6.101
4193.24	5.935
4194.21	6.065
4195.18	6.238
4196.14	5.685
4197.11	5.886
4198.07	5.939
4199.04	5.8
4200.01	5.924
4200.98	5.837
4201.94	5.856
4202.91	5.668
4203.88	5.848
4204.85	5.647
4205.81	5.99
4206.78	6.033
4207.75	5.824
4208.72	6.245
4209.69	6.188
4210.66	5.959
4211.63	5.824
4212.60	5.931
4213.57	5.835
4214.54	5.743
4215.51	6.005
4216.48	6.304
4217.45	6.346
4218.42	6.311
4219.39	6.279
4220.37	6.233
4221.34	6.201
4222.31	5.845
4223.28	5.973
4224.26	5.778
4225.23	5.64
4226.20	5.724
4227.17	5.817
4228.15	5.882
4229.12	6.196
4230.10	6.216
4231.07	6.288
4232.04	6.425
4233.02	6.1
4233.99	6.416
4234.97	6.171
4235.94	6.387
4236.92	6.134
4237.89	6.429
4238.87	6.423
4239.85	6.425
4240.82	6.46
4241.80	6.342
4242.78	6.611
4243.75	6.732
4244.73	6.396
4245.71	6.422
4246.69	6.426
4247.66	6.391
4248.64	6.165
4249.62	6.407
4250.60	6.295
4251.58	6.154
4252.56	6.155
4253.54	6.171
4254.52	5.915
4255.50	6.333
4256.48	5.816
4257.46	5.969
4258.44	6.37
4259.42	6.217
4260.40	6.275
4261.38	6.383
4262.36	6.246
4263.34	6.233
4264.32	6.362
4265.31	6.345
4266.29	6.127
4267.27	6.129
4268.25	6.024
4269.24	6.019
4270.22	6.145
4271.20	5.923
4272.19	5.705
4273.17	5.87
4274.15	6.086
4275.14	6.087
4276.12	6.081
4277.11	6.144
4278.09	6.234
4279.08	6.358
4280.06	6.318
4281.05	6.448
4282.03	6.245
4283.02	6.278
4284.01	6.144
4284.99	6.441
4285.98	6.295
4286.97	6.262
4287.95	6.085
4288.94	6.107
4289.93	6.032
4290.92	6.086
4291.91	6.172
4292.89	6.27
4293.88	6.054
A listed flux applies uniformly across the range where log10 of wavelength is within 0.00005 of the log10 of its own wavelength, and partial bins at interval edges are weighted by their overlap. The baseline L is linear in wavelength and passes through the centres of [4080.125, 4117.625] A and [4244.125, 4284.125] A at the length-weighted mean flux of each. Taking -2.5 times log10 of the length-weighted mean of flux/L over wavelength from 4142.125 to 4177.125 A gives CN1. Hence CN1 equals 0.10 mag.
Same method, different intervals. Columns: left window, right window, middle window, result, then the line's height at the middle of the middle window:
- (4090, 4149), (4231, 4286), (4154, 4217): 0.081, 6.53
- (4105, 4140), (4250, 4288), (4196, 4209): 0.104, 6.46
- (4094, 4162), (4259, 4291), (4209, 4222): 0.048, 6.36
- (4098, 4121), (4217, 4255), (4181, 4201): 0.076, 6.55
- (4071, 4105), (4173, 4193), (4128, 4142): 0.022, 6.47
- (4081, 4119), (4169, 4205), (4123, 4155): 0.047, 6.62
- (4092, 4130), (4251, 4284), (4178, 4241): 0.066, 6.47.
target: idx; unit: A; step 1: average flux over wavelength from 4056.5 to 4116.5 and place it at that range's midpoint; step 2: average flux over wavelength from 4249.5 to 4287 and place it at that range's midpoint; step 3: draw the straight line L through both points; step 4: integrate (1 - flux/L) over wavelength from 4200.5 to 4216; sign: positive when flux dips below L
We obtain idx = 1.1 A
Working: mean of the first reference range 6.72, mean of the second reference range 6.18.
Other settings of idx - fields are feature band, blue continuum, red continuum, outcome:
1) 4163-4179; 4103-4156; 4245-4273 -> 0.92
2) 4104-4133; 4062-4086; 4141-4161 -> -2.90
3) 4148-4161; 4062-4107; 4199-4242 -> 0.64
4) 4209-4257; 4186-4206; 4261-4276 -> -0.92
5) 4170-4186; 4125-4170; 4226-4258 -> 0.48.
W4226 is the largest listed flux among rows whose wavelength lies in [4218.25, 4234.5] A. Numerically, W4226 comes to 6.425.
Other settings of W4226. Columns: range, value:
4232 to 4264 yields 6.732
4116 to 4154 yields 7.541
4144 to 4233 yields 6.542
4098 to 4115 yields 7.556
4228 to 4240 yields 6.429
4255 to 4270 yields 6.383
